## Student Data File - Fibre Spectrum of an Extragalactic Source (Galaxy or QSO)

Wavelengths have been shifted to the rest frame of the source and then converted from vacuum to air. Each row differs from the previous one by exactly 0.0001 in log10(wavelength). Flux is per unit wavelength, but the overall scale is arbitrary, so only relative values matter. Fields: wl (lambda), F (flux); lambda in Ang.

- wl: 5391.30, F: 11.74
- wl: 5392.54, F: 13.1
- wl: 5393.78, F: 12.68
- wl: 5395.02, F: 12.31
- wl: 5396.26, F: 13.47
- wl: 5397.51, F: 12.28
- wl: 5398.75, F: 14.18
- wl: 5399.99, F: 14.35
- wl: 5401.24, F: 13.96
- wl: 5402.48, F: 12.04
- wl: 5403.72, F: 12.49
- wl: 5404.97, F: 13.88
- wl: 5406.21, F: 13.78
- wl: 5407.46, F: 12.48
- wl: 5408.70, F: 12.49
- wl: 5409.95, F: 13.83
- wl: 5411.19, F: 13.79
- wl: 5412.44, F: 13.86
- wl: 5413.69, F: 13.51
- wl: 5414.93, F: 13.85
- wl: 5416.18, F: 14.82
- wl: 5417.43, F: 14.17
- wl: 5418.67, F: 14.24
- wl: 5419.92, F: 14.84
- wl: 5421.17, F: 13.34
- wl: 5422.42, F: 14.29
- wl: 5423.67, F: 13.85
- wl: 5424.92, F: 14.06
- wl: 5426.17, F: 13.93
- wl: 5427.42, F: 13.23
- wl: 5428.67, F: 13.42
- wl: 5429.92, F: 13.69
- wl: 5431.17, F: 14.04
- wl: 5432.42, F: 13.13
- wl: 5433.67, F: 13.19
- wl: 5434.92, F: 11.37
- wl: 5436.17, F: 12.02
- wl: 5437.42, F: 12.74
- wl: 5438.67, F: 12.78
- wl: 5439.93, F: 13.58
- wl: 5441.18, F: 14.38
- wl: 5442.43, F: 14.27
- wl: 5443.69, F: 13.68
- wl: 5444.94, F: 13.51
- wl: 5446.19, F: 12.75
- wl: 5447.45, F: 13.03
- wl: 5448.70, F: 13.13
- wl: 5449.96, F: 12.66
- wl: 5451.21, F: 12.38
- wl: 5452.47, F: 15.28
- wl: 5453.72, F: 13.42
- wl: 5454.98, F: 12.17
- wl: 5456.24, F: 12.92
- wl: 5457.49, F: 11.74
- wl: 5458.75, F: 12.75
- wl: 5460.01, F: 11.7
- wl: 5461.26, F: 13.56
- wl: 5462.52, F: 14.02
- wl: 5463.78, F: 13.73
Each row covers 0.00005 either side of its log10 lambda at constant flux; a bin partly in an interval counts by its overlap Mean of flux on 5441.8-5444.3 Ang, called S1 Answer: 14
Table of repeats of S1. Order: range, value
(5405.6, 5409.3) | 12.9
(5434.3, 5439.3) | 12.2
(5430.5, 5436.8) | 12.8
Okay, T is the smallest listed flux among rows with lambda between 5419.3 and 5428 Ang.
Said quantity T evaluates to 13.23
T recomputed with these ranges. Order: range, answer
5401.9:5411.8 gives 12.04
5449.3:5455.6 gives 12.17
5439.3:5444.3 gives 13.58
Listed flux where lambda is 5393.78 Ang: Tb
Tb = 12.68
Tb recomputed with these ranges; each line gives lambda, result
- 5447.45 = 13.03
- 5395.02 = 12.31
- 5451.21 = 12.38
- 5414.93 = 13.85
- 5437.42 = 12.74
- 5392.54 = 13.1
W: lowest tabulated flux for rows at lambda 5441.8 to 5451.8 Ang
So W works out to 12.38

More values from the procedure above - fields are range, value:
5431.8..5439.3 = 11.37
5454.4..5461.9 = 11.7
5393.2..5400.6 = 12.28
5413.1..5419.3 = 13.51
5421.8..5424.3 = 13.85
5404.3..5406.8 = 13.78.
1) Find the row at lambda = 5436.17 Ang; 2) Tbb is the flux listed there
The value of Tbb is 12.02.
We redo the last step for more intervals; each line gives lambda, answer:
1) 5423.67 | 13.85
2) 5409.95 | 13.83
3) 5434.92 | 11.37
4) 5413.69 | 13.51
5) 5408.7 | 12.49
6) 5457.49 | 11.74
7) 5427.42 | 13.23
